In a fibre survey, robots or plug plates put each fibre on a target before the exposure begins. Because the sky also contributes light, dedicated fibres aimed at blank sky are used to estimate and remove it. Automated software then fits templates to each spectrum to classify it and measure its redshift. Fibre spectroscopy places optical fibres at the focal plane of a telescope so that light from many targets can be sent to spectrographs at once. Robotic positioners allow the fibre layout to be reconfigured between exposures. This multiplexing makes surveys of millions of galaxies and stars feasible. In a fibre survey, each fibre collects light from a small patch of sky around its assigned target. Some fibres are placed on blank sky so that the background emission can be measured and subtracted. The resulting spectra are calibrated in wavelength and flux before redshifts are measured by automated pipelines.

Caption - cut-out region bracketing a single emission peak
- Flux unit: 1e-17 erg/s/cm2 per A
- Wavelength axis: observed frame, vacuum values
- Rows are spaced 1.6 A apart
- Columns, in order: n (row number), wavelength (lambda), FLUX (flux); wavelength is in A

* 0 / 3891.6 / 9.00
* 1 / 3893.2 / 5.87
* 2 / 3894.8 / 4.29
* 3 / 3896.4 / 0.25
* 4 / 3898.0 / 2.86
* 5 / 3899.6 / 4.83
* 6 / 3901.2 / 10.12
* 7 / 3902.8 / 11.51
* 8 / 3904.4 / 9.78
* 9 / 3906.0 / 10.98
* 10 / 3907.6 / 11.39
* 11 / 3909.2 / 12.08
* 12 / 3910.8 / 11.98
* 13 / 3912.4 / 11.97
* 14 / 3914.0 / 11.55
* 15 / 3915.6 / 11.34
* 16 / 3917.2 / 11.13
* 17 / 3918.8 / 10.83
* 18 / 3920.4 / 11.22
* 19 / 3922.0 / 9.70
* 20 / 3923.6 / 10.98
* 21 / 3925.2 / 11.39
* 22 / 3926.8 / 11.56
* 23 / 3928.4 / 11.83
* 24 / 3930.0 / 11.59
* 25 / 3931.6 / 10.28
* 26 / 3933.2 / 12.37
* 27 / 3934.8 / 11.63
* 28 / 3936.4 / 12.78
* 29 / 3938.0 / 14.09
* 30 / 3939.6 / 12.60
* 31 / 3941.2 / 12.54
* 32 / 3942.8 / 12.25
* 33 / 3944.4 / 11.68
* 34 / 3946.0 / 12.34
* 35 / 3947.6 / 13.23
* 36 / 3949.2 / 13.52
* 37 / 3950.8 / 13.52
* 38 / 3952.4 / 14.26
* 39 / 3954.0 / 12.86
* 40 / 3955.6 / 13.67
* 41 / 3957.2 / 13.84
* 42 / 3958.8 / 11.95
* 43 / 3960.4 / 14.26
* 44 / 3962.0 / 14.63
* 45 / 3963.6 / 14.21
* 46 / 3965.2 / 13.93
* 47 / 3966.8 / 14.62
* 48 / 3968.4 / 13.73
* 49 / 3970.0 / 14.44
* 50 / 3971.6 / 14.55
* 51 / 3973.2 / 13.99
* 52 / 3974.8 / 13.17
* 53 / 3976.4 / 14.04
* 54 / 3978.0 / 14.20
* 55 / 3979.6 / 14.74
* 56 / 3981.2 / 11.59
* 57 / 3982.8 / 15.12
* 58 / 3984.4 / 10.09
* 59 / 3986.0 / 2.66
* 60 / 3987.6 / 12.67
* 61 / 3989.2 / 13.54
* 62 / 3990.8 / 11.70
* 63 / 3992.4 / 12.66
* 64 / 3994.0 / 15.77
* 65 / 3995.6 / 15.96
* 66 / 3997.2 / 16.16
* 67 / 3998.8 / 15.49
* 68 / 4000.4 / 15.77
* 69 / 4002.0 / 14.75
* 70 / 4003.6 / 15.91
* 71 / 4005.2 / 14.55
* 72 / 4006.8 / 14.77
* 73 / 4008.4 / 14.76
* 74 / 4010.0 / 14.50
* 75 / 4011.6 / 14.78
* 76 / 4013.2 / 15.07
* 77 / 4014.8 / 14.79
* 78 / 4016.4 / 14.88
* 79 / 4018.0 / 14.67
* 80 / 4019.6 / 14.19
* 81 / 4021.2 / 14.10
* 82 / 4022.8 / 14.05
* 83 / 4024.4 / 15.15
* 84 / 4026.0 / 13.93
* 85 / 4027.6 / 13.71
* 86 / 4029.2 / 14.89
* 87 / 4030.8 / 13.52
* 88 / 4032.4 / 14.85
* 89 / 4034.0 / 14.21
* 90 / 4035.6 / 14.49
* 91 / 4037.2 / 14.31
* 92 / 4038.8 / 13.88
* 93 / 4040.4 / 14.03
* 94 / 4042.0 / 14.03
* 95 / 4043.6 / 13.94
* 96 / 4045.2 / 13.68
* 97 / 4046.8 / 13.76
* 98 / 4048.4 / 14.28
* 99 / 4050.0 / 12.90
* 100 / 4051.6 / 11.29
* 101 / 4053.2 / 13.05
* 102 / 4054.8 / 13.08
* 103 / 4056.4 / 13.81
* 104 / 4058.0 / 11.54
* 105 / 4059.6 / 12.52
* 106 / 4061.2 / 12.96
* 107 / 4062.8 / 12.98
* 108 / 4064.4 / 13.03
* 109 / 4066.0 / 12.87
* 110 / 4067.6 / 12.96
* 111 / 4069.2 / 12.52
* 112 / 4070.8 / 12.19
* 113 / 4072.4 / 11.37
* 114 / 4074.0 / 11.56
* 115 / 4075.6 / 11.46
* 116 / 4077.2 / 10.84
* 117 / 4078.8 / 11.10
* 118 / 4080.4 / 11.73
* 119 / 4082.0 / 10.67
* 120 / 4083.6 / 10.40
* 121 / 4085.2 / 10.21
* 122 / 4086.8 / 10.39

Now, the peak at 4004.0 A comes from Lyman alpha 1216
